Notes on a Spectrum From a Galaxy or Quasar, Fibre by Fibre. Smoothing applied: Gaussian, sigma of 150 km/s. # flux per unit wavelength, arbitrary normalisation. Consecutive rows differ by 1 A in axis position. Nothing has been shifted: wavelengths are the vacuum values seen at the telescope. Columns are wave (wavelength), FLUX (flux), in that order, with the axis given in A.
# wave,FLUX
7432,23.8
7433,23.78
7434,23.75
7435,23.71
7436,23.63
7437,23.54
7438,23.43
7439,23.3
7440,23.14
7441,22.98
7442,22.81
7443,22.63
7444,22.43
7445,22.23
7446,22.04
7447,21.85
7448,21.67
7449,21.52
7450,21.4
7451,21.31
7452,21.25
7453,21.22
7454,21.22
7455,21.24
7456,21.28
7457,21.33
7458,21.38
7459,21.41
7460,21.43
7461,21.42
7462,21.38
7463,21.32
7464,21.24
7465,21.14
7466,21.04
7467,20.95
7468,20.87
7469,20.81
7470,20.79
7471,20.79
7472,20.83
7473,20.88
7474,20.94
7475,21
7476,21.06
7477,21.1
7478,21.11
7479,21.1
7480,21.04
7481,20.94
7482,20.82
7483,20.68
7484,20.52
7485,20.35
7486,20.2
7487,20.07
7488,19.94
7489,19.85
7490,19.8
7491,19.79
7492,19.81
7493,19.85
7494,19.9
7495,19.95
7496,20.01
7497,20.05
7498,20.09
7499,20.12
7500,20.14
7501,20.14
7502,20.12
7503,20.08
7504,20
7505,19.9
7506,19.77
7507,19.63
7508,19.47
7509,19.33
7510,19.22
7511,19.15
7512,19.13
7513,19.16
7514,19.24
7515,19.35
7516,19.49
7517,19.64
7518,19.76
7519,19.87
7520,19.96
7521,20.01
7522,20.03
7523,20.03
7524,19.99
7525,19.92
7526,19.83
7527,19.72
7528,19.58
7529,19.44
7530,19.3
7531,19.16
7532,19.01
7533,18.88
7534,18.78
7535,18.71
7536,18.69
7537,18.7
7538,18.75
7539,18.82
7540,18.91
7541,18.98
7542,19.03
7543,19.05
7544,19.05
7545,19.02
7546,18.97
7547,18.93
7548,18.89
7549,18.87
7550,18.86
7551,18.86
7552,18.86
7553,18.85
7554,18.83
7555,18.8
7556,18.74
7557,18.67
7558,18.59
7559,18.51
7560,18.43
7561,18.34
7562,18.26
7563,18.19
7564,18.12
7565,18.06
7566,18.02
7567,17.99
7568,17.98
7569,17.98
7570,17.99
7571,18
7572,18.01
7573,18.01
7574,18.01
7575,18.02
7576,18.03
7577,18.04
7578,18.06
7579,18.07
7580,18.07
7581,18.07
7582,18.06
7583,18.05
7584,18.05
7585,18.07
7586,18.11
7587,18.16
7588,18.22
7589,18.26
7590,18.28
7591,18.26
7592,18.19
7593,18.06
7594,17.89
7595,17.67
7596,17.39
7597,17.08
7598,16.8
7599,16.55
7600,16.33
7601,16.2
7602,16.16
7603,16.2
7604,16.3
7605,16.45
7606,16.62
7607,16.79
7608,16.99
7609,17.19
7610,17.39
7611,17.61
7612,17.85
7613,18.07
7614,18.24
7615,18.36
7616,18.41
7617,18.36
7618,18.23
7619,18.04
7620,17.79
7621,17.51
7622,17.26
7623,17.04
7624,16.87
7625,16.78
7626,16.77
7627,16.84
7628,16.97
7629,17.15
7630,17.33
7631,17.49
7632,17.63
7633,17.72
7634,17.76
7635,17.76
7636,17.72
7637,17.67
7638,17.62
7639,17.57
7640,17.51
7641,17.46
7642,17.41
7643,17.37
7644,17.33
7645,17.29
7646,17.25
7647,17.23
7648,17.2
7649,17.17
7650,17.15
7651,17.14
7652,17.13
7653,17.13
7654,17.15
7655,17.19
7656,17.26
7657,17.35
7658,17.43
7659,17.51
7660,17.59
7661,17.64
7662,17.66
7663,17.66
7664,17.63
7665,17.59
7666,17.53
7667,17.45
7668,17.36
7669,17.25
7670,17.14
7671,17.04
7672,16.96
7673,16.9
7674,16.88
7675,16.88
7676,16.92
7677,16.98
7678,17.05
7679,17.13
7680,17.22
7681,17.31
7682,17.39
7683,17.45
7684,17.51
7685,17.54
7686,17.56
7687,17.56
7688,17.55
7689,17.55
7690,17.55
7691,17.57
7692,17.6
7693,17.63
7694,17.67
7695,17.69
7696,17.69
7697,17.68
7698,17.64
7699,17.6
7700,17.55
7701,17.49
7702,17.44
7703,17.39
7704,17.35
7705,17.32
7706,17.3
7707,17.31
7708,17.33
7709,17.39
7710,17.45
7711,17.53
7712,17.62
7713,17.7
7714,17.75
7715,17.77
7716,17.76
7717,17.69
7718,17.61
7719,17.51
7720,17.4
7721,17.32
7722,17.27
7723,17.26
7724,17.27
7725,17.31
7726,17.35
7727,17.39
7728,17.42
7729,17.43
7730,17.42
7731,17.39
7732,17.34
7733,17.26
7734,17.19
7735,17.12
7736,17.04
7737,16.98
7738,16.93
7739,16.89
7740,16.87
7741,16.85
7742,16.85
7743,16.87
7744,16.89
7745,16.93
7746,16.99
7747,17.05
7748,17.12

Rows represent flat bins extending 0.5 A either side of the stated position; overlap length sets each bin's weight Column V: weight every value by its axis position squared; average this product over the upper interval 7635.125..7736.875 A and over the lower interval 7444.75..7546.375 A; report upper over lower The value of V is 0.91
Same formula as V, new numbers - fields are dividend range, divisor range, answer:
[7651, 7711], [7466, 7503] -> 0.89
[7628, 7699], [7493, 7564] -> 0.93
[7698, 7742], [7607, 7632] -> 1.02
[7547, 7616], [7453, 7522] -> 0.90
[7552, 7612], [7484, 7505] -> 0.91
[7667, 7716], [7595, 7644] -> 1.02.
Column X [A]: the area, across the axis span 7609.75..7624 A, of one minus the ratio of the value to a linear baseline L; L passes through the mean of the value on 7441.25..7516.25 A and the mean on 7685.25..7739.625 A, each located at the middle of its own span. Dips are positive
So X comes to 0.69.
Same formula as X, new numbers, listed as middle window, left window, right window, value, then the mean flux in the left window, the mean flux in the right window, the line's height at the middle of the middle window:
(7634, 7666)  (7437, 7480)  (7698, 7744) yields 1.8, 21.5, 17.3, 18.5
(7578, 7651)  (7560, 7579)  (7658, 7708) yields 1.3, 18.1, 17.4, 17.8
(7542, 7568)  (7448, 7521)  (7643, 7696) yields 0.9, 20.5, 17.3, 19.3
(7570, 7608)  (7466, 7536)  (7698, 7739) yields 2.8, 20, 17.4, 19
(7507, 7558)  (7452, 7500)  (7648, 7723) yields 1.6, 20.7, 17.4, 19.8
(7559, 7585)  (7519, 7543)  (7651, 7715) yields 1.0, 19.3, 17.4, 18.8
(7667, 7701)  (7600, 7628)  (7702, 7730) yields 0.0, 17.2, 17.5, 17.4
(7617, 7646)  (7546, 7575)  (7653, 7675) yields 0.4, 18.4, 17.3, 17.7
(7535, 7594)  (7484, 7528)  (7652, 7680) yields 1.5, 19.8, 17.3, 18.9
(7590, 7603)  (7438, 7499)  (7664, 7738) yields 1.3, 21.1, 17.4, 19.1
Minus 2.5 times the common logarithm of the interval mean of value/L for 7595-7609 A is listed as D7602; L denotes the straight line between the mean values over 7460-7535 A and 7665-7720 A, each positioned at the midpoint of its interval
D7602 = 0.124 mag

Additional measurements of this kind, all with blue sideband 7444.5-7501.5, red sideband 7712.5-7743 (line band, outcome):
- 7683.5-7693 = 0.02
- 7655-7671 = 0.05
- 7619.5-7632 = 0.09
